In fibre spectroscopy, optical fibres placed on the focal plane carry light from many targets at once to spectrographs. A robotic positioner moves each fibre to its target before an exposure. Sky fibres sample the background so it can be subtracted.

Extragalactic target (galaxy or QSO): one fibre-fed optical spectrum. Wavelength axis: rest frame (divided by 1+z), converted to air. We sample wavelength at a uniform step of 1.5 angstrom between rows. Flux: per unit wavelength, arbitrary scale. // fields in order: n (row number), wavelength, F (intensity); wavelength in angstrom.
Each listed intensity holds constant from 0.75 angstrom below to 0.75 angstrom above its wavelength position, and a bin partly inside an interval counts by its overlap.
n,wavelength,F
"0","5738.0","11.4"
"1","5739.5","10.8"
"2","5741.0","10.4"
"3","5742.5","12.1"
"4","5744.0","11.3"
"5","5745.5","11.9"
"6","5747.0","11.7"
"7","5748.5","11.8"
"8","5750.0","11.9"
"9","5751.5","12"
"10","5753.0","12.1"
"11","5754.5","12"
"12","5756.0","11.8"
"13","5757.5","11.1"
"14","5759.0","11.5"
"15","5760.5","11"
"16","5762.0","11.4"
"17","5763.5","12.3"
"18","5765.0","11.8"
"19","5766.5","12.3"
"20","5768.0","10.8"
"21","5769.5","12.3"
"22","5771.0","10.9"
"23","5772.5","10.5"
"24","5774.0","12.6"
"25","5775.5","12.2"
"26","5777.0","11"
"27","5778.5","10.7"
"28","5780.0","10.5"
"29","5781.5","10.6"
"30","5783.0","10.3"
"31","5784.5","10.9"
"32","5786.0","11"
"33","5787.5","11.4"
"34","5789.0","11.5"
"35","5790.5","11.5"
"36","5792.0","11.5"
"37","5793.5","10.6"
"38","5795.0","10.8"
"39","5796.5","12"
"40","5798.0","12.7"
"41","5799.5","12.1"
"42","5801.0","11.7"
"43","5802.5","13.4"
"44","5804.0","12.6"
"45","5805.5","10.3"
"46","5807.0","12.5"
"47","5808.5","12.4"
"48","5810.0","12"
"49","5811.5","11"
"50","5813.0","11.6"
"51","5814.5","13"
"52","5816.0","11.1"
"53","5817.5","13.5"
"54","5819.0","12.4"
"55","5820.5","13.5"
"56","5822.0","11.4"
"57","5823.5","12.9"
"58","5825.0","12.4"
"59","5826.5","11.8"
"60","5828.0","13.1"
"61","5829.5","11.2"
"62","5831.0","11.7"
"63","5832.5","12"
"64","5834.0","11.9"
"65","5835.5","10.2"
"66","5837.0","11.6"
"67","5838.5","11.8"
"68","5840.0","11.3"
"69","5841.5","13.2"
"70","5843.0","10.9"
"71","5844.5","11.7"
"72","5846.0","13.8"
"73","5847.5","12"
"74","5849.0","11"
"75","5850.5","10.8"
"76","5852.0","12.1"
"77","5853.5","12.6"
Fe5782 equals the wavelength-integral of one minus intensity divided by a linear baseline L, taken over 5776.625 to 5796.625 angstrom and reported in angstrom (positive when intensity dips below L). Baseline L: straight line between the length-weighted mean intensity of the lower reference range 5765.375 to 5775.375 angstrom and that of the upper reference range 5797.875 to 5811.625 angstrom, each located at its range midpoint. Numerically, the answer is 1.4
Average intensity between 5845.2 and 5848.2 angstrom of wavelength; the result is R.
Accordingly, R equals 12.9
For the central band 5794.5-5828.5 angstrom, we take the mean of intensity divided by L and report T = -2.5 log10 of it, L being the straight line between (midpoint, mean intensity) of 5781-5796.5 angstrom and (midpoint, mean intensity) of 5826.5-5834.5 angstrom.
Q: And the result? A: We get -0.06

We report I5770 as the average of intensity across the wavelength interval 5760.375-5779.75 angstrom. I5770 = 11.5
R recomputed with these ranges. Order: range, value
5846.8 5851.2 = 11.3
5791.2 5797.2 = 11.2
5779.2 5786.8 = 10.7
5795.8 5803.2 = 12.4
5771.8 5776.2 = 11.8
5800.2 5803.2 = 12.5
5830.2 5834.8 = 11.8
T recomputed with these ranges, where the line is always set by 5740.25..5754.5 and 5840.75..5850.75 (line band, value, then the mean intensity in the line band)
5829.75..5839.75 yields 0.04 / 11.5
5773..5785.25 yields 0.07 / 11.1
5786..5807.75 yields 0.01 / 11.7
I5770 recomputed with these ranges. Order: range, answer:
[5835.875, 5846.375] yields 11.9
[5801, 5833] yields 12.2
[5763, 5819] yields 11.6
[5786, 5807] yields 11.7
